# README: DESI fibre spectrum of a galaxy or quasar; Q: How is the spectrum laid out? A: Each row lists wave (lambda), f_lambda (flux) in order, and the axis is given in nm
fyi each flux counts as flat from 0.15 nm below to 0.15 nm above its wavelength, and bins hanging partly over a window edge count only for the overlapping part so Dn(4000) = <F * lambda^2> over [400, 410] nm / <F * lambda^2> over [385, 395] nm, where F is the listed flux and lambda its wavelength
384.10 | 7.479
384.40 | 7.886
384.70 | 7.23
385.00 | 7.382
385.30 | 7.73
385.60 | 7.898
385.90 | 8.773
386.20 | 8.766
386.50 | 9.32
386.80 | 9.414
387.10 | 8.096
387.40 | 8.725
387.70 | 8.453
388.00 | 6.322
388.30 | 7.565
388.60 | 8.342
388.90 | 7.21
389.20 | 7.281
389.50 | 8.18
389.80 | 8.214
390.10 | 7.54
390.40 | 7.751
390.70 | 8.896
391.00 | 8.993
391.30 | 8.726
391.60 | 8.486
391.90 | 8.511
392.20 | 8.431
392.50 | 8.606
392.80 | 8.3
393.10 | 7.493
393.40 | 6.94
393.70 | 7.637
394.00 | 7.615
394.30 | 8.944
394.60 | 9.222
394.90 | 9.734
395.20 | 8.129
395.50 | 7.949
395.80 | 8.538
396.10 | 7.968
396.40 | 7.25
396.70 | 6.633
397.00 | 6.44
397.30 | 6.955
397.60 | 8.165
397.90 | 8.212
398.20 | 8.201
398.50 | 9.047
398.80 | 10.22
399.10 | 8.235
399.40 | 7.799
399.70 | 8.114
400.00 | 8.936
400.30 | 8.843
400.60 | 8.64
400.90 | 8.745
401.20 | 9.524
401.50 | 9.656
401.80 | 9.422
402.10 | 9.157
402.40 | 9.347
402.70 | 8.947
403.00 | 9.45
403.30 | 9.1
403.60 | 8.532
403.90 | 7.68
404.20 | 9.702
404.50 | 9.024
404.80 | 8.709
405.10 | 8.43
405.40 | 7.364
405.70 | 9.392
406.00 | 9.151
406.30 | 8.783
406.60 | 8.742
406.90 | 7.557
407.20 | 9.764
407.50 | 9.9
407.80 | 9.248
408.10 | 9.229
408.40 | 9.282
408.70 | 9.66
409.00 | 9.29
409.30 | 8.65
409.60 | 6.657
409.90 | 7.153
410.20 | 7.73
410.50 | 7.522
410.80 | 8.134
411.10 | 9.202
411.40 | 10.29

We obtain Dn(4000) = 1.2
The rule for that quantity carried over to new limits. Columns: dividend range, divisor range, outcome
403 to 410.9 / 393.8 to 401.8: 1.08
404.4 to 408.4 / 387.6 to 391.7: 1.21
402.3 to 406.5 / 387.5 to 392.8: 1.17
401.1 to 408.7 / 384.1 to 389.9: 1.23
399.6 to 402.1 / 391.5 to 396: 1.13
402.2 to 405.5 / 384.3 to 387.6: 1.16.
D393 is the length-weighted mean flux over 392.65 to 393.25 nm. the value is 7.9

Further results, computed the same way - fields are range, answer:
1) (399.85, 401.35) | 8.94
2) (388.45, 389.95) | 7.85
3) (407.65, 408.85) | 9.35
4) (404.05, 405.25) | 8.97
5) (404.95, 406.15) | 8.58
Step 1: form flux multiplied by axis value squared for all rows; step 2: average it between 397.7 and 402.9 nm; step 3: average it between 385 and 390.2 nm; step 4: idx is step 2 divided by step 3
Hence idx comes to 1.17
